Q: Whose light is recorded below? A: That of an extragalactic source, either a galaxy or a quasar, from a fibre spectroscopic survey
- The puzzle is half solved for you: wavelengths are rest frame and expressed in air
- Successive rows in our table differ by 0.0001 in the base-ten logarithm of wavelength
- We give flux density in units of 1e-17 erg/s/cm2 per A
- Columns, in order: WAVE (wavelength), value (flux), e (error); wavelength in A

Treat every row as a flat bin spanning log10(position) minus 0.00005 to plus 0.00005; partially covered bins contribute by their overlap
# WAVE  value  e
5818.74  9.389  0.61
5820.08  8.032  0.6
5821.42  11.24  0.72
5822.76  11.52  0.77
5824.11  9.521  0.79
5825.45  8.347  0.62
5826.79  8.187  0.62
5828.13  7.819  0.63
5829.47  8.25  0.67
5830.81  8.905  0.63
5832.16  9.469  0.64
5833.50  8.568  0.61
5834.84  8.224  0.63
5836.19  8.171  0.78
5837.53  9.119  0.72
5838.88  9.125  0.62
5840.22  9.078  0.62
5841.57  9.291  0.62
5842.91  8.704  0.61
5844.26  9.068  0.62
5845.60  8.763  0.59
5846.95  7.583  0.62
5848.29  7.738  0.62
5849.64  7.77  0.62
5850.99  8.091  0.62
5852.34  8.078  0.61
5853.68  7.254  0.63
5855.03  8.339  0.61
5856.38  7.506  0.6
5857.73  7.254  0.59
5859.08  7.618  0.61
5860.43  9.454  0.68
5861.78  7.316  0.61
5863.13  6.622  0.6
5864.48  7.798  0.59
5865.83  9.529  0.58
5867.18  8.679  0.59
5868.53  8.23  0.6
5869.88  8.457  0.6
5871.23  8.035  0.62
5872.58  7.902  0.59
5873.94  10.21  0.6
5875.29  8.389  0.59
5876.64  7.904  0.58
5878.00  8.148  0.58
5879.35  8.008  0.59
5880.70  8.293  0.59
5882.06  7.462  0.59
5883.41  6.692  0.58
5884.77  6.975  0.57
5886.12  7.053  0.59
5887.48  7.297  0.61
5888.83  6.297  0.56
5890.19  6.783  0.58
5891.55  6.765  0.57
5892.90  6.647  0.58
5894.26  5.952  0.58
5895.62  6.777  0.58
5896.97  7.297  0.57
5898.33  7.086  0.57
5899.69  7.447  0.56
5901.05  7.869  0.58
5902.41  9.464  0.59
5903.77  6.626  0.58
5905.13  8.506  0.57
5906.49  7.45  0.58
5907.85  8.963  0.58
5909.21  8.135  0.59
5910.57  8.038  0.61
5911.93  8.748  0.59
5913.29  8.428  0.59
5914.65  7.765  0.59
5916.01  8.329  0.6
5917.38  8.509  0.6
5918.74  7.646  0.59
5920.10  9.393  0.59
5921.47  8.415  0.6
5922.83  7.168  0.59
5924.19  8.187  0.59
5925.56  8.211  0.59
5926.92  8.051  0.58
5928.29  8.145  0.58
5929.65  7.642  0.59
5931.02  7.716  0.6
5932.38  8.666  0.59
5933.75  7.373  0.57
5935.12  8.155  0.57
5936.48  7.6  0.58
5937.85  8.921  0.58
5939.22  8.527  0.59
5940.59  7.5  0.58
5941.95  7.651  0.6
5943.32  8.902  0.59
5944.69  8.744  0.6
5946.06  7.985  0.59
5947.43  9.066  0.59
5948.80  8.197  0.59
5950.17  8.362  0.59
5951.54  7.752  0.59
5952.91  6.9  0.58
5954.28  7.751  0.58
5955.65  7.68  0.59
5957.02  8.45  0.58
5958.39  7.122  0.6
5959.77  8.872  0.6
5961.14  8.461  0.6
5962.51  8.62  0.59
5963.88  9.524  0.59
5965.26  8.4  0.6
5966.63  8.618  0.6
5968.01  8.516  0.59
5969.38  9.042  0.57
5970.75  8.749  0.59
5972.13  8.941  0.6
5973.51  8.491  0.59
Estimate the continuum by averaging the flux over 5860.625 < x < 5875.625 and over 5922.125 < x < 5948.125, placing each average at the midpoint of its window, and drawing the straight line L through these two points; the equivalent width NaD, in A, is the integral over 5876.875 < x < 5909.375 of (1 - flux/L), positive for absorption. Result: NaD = 3.3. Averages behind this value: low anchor 8.32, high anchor 8.12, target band 7.41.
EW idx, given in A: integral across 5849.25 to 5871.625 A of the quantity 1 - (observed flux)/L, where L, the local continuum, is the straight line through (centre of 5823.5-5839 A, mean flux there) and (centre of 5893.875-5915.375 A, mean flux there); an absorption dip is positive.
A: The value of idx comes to 0.8 A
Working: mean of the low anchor 8.62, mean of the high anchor 7.81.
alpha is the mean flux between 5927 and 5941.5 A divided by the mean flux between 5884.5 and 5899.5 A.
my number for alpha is 1.2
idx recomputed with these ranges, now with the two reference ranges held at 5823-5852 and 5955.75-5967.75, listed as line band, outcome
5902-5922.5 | 0.62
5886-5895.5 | 2.08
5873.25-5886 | 0.87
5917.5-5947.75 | 1.19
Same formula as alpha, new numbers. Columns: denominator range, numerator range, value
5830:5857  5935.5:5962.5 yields 0.96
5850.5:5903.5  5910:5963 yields 1.06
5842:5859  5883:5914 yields 0.93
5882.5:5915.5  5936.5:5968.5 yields 1.11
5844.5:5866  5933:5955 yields 1.02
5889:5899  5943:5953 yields 1.23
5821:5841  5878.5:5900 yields 0.78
